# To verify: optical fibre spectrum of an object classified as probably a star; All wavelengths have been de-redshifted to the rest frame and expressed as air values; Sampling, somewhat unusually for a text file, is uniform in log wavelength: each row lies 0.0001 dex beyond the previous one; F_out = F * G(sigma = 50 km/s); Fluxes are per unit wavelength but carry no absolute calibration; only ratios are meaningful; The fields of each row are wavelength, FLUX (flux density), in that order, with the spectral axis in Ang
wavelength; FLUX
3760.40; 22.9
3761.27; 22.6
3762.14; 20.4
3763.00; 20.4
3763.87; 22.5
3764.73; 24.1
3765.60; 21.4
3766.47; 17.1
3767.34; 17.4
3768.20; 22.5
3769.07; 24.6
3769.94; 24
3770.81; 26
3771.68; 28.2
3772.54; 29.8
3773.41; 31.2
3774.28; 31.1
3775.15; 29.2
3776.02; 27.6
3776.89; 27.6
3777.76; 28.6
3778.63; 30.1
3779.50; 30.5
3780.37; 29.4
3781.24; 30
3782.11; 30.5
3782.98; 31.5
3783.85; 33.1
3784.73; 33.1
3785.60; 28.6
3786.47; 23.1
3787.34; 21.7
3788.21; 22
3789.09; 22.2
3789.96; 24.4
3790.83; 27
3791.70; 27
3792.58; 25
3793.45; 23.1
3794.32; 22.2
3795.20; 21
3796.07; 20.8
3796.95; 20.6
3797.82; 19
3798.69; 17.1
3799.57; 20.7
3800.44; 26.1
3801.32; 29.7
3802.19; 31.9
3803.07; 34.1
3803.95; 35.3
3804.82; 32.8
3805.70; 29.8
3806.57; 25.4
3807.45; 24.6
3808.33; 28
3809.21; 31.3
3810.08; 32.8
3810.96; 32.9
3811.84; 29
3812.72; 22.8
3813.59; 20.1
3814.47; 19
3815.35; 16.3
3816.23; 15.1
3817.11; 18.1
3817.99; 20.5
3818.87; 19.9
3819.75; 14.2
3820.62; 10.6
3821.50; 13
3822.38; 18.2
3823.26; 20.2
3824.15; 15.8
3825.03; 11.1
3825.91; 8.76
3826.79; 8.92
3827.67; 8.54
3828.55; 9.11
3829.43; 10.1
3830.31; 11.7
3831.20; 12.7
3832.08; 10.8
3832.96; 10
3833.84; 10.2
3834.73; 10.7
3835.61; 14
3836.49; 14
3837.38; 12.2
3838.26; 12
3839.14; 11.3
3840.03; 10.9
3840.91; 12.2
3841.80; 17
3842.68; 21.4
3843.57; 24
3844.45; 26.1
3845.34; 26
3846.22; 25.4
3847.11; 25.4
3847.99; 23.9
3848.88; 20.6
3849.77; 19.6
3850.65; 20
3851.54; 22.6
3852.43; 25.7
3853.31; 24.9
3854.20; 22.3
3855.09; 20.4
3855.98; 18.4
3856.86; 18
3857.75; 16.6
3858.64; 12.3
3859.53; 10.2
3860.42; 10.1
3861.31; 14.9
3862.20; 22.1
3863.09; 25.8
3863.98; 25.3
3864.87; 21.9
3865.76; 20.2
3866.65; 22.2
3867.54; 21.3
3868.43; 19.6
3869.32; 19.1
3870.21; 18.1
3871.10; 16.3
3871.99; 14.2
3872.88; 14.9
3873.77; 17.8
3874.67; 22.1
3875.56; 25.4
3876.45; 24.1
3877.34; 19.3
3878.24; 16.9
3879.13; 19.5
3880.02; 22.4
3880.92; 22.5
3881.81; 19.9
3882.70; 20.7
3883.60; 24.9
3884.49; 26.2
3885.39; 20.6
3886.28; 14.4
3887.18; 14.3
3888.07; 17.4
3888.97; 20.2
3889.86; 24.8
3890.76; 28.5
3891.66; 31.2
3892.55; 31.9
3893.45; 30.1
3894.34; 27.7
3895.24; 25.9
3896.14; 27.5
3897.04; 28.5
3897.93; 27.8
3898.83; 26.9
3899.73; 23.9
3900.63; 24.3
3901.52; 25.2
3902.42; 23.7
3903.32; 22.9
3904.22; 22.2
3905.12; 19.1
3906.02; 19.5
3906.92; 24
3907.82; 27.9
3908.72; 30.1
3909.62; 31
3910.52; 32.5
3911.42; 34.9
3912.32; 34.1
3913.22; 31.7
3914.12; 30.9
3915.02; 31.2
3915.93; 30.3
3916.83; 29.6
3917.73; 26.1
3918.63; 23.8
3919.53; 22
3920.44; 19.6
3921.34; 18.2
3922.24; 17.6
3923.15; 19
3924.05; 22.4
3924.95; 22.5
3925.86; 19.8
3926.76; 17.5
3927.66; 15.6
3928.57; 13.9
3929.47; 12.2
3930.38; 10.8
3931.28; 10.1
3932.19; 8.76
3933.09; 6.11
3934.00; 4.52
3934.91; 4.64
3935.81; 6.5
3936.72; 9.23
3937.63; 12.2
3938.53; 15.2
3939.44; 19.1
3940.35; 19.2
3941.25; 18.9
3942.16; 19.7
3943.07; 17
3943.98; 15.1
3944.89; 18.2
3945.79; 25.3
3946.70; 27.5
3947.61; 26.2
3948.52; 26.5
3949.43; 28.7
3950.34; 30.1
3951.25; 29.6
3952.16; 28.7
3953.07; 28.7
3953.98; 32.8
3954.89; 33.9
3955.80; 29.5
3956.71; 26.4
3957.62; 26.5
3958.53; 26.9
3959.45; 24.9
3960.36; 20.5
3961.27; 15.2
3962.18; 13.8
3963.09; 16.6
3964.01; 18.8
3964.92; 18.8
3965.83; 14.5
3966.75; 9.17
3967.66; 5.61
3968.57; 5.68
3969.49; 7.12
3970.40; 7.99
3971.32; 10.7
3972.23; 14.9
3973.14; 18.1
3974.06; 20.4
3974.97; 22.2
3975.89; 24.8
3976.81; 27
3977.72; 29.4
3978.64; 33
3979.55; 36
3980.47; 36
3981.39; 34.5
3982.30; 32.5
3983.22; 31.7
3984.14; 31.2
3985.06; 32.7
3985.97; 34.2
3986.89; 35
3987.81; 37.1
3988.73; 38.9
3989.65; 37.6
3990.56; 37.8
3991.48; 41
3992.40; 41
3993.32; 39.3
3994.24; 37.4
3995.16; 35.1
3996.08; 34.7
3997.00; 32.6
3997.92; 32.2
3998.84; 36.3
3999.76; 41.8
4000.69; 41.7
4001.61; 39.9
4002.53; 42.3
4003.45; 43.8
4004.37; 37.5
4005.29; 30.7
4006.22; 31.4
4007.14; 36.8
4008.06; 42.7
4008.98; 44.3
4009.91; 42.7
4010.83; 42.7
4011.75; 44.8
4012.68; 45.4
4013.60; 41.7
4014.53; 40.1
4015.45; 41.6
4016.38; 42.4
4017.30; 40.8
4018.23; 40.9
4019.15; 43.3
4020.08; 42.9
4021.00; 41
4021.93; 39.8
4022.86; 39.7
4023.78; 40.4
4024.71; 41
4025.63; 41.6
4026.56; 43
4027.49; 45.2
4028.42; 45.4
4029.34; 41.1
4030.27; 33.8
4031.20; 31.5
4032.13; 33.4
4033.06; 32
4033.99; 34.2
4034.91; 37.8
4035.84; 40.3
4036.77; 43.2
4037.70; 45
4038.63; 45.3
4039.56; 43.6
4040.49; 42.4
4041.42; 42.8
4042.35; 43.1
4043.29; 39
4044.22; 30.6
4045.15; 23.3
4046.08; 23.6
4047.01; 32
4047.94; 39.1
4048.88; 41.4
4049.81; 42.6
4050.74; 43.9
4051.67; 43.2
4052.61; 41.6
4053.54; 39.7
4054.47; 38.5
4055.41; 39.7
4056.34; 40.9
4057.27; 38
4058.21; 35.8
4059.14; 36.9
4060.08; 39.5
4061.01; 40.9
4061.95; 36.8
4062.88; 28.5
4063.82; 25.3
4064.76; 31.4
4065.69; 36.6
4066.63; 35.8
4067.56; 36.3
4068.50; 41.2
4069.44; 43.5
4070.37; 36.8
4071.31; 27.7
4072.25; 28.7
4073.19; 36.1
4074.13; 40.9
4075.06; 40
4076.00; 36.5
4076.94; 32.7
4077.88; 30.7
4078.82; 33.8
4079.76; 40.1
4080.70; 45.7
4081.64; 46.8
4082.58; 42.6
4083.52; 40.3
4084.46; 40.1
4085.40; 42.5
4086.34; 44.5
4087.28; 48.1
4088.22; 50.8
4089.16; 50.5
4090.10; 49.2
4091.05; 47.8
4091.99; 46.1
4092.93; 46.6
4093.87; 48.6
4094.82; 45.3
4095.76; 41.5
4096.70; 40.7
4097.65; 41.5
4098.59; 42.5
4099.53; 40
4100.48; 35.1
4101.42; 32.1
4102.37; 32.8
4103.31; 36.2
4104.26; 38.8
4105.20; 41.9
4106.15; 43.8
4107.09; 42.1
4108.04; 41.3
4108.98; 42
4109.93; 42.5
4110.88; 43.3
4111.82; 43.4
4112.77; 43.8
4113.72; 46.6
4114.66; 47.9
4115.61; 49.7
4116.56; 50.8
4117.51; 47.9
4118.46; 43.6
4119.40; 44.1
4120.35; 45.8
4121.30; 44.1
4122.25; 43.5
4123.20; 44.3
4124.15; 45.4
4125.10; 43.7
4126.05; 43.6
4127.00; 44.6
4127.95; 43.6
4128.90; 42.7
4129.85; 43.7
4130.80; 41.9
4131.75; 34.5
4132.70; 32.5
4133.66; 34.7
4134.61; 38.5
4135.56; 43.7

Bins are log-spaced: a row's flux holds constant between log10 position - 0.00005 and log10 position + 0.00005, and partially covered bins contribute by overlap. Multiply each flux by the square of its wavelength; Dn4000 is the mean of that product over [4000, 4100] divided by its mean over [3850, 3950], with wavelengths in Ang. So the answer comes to 2.03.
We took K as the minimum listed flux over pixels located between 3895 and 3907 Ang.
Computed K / 19.1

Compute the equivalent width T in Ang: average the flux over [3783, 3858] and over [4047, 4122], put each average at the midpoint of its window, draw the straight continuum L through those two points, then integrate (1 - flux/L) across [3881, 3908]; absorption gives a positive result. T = 2.3 Ang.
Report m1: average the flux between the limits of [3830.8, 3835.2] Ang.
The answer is 10.9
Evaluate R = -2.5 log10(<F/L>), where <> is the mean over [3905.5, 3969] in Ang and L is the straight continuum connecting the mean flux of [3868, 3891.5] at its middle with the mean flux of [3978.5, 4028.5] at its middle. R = 0.33 mag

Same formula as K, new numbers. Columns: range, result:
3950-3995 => 5.61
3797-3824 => 10.6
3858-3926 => 10.1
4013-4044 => 31.5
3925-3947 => 4.52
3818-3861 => 8.54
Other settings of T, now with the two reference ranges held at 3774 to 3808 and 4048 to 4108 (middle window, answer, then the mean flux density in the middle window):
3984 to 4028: -3.4 Ang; 39.4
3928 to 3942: 9.1 Ang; 11.6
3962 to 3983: 9.0 Ang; 20.1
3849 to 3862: 4.9 Ang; 18.4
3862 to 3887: 8.2 Ang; 20.6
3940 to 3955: 4.0 Ang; 24.9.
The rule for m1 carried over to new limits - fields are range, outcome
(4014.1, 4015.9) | 41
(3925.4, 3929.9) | 15.8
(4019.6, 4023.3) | 40.8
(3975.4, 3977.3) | 25.9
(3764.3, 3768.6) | 20.5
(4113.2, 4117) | 48.7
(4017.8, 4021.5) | 42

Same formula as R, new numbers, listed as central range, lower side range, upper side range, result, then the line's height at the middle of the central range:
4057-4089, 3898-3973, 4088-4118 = 0.037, 39.4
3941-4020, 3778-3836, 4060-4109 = 0.110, 33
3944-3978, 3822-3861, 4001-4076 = 0.361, 29.9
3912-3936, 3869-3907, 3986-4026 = 0.395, 27.7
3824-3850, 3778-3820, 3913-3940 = 0.456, 23.2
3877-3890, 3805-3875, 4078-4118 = 0.124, 22.6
